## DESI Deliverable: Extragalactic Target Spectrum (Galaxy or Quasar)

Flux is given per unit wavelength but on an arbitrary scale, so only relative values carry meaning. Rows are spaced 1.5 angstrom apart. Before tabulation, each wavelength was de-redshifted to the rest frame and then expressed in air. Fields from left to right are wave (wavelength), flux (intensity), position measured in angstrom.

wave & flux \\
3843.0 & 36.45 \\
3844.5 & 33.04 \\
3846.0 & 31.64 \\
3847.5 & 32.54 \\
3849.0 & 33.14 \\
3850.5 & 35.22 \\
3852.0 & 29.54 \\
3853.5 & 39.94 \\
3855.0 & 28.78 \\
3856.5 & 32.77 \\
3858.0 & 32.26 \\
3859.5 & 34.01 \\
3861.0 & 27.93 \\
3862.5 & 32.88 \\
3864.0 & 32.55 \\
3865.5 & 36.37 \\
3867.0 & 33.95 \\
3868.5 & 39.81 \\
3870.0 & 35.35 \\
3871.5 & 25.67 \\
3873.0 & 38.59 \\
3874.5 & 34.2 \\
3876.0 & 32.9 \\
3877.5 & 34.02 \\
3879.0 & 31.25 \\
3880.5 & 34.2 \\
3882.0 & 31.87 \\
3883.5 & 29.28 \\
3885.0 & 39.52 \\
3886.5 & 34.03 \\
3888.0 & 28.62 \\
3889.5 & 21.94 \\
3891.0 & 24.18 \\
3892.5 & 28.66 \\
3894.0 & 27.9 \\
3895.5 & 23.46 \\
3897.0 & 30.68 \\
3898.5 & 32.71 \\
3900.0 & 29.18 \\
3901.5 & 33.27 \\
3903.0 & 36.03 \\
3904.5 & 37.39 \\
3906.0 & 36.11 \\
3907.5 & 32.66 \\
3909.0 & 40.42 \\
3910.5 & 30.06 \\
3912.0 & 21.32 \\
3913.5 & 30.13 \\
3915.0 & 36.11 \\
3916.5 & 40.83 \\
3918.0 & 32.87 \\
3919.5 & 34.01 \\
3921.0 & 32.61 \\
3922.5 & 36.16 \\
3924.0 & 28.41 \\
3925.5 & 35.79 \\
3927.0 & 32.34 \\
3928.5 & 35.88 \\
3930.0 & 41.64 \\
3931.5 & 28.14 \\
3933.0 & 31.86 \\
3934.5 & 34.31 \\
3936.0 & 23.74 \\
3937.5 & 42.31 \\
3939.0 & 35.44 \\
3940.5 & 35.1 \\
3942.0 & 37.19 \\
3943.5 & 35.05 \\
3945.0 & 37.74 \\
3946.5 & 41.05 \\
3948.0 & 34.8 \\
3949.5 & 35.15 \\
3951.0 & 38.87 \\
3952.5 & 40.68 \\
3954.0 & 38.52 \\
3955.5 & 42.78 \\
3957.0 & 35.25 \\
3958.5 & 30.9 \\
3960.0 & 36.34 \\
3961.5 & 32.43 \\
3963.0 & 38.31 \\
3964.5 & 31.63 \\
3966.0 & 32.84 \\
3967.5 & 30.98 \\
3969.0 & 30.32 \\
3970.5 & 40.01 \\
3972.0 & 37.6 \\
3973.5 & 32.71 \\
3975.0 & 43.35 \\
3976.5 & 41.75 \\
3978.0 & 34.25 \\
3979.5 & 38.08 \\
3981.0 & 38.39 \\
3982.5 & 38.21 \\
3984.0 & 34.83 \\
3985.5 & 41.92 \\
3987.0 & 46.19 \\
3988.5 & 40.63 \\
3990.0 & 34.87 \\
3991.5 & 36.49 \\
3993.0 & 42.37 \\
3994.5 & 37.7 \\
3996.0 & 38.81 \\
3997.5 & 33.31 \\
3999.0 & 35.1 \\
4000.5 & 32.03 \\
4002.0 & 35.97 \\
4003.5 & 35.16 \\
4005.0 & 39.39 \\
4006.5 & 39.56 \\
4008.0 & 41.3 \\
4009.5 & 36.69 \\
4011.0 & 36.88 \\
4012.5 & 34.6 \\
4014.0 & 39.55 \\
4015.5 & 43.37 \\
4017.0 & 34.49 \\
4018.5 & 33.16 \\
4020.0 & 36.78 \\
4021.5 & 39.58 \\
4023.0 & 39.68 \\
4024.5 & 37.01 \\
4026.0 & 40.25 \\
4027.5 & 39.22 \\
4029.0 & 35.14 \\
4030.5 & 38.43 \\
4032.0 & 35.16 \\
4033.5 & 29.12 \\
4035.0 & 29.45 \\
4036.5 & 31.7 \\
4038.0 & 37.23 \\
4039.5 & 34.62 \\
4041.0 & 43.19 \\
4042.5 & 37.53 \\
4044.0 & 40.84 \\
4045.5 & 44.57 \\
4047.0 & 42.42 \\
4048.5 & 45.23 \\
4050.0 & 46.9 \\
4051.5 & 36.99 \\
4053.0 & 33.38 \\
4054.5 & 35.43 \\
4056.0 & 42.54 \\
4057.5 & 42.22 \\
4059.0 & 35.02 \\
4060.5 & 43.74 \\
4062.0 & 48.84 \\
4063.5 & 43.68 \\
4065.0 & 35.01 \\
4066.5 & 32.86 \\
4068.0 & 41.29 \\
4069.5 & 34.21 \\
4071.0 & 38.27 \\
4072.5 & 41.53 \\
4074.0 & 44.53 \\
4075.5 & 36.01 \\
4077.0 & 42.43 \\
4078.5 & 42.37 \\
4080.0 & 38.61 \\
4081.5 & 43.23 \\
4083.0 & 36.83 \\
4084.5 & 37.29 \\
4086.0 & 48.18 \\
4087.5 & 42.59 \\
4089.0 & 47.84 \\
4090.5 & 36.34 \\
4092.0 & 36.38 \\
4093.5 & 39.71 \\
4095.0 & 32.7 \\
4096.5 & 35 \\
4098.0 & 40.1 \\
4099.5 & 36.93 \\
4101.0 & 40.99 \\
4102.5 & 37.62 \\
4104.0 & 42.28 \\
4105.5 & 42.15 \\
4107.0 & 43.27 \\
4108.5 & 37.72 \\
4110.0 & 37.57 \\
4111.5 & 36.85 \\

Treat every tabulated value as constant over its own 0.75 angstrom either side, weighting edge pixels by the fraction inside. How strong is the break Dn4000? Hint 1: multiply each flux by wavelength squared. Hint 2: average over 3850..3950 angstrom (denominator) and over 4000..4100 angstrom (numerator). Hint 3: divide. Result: 1.3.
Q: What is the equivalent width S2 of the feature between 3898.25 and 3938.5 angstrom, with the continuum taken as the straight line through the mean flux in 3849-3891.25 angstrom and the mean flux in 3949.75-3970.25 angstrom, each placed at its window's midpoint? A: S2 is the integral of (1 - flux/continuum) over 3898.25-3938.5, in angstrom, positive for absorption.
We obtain 0.7 angstrom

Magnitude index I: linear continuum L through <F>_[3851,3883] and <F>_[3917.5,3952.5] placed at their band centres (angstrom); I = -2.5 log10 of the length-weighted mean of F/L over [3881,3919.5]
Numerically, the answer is 0.08 mag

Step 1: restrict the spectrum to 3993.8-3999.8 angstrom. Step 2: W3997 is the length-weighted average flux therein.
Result 36.2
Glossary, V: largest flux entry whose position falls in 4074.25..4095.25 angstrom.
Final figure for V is 48.18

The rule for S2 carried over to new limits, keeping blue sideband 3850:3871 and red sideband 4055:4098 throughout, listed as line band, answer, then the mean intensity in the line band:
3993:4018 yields 0.40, 37.2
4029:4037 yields 1.16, 33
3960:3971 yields 0.85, 33.8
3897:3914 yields 1.11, 32.6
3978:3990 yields -0.61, 39.1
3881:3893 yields 1.56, 29.9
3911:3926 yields 1.08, 32.7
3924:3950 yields 0.63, 35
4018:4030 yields 0.21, 37.7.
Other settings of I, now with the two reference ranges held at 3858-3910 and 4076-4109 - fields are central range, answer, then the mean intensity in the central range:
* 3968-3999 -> -0.06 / 38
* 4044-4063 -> -0.08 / 41.4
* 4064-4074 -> 0.04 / 37.9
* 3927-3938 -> 0.02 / 33.7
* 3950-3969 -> -0.01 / 35.6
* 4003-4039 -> 0.02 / 36.8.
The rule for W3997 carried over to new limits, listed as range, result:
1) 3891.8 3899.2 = 28.7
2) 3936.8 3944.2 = 37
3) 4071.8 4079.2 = 41.4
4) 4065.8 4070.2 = 36.2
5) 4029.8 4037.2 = 32.7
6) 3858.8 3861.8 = 31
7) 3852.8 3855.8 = 34.2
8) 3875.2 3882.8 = 32.8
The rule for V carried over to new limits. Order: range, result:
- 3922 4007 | 46.19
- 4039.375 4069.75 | 48.84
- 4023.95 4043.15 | 43.19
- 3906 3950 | 42.31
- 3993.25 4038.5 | 43.37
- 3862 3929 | 40.83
